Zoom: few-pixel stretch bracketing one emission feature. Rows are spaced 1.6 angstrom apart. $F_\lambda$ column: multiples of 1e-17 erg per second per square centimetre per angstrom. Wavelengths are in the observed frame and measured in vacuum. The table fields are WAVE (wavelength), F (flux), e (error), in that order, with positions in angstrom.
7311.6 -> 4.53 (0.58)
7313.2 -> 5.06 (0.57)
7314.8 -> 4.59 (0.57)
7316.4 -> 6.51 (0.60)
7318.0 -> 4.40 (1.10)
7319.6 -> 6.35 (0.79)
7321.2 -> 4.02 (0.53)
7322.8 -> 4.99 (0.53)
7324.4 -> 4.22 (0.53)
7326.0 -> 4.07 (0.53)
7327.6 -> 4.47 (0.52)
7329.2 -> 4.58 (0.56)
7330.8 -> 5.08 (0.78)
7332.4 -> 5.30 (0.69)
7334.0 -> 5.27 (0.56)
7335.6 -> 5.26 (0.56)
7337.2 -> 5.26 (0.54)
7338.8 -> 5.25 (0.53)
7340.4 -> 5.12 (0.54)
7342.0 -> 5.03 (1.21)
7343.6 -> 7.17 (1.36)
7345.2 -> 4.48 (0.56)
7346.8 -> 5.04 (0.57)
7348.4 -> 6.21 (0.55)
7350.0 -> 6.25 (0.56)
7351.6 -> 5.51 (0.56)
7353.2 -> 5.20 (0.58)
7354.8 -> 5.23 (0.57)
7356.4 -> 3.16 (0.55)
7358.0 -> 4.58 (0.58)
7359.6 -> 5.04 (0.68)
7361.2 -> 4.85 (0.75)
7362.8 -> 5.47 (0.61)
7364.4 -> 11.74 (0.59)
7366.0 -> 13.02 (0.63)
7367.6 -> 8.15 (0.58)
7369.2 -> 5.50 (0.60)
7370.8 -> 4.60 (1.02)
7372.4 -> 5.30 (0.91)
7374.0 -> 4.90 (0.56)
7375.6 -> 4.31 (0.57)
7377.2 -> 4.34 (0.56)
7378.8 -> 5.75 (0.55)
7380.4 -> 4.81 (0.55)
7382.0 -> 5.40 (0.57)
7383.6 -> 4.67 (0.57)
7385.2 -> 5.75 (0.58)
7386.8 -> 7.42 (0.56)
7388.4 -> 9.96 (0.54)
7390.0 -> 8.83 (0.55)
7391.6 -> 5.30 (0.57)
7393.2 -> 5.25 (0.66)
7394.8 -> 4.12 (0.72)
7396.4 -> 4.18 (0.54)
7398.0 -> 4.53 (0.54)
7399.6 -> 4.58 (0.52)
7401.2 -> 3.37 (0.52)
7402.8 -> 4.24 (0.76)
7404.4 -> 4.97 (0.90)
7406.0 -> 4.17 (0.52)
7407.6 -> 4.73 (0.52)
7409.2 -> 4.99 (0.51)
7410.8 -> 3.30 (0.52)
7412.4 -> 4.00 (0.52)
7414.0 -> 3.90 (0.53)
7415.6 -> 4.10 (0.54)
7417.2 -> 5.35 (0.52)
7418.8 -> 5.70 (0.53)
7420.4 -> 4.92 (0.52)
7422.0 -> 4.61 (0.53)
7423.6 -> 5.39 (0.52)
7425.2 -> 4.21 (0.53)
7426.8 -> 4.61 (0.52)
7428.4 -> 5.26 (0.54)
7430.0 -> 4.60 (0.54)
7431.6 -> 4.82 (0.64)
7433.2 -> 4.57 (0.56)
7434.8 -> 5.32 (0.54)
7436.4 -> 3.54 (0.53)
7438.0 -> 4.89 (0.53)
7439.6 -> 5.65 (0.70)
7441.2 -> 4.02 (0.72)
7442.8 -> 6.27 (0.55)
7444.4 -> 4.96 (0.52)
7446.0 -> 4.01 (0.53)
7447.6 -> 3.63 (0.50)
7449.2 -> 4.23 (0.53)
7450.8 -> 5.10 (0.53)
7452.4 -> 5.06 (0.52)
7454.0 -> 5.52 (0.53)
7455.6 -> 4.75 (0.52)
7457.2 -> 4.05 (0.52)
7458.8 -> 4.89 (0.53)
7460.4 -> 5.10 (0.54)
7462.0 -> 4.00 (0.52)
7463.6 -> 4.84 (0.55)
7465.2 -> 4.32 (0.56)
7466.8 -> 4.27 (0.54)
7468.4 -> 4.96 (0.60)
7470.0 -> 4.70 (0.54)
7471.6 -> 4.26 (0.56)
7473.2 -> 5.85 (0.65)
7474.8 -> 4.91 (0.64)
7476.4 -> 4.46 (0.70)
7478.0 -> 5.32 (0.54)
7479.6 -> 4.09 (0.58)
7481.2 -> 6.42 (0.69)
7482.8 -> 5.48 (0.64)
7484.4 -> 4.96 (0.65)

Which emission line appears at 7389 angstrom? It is [N II] 6583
